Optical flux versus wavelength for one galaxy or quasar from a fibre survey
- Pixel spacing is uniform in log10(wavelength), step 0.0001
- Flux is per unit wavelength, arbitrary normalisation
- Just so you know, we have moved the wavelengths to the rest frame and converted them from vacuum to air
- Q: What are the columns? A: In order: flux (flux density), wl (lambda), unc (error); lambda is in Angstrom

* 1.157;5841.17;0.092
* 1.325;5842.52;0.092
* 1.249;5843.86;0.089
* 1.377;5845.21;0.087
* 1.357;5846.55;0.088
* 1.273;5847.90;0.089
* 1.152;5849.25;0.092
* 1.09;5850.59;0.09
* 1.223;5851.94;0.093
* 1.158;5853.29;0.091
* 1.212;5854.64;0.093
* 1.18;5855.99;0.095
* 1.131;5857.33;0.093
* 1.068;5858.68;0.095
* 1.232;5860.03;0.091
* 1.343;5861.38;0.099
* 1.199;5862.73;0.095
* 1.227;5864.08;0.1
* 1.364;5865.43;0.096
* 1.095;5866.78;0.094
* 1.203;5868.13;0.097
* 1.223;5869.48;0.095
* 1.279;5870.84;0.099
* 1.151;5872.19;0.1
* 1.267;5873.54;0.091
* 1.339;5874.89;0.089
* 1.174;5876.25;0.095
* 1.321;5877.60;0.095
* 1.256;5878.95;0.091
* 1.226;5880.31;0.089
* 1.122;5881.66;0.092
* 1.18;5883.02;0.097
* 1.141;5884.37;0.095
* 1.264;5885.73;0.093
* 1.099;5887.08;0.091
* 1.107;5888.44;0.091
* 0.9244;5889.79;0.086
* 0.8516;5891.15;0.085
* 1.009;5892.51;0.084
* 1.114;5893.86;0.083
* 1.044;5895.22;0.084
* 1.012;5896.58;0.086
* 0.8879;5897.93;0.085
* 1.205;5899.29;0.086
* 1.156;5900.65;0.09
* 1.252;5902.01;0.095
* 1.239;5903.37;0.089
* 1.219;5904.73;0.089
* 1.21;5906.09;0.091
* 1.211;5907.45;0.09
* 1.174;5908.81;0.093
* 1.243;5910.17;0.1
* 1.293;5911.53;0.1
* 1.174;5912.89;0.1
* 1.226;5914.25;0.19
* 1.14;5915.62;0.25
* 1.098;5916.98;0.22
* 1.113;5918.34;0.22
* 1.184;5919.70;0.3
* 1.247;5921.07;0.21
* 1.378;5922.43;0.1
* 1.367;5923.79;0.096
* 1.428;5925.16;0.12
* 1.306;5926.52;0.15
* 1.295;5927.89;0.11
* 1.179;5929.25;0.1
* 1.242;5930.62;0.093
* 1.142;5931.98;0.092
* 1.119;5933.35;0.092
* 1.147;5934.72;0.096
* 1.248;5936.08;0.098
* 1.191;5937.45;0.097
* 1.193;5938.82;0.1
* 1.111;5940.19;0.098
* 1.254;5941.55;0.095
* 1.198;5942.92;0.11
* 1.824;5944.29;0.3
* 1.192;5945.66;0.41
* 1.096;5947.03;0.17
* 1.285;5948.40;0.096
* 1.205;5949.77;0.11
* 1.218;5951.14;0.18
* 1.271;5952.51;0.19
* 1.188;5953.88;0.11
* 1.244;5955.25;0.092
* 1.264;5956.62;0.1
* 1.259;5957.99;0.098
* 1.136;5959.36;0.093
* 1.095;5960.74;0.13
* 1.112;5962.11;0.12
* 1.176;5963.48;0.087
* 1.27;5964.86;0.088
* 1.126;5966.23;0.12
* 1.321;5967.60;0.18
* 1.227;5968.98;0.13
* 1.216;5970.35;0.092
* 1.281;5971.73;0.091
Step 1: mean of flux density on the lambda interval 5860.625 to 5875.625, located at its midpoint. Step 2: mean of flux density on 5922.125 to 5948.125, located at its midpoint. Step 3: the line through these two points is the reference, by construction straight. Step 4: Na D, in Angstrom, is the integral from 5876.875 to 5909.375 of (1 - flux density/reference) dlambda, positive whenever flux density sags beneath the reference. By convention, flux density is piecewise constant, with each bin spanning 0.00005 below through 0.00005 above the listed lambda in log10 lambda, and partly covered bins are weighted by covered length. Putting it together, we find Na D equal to 3.0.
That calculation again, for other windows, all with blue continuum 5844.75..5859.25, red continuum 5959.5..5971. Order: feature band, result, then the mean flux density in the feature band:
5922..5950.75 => -1.5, 1.26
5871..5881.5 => -0.4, 1.24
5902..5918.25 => -0.1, 1.2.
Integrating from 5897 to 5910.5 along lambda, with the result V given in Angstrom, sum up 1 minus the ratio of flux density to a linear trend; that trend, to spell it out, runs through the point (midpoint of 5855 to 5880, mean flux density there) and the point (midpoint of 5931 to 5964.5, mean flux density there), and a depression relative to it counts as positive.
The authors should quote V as 0.51 Angstrom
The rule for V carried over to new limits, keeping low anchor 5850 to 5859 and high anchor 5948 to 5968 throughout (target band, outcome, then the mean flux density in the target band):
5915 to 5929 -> -0.7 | 1.25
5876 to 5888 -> -0.3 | 1.2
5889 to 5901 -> 1.6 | 1.02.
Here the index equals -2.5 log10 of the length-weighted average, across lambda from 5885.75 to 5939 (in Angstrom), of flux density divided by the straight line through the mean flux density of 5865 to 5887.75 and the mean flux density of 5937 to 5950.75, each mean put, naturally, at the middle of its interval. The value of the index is 0.06 mag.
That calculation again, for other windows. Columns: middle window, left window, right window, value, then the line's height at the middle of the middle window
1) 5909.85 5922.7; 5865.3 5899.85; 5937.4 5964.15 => -0.017 mag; 1.19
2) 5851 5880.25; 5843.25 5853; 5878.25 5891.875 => -0.035 mag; 1.18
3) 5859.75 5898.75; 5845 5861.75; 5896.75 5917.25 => 0.032 mag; 1.19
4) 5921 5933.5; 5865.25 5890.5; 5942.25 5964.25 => -0.050 mag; 1.22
